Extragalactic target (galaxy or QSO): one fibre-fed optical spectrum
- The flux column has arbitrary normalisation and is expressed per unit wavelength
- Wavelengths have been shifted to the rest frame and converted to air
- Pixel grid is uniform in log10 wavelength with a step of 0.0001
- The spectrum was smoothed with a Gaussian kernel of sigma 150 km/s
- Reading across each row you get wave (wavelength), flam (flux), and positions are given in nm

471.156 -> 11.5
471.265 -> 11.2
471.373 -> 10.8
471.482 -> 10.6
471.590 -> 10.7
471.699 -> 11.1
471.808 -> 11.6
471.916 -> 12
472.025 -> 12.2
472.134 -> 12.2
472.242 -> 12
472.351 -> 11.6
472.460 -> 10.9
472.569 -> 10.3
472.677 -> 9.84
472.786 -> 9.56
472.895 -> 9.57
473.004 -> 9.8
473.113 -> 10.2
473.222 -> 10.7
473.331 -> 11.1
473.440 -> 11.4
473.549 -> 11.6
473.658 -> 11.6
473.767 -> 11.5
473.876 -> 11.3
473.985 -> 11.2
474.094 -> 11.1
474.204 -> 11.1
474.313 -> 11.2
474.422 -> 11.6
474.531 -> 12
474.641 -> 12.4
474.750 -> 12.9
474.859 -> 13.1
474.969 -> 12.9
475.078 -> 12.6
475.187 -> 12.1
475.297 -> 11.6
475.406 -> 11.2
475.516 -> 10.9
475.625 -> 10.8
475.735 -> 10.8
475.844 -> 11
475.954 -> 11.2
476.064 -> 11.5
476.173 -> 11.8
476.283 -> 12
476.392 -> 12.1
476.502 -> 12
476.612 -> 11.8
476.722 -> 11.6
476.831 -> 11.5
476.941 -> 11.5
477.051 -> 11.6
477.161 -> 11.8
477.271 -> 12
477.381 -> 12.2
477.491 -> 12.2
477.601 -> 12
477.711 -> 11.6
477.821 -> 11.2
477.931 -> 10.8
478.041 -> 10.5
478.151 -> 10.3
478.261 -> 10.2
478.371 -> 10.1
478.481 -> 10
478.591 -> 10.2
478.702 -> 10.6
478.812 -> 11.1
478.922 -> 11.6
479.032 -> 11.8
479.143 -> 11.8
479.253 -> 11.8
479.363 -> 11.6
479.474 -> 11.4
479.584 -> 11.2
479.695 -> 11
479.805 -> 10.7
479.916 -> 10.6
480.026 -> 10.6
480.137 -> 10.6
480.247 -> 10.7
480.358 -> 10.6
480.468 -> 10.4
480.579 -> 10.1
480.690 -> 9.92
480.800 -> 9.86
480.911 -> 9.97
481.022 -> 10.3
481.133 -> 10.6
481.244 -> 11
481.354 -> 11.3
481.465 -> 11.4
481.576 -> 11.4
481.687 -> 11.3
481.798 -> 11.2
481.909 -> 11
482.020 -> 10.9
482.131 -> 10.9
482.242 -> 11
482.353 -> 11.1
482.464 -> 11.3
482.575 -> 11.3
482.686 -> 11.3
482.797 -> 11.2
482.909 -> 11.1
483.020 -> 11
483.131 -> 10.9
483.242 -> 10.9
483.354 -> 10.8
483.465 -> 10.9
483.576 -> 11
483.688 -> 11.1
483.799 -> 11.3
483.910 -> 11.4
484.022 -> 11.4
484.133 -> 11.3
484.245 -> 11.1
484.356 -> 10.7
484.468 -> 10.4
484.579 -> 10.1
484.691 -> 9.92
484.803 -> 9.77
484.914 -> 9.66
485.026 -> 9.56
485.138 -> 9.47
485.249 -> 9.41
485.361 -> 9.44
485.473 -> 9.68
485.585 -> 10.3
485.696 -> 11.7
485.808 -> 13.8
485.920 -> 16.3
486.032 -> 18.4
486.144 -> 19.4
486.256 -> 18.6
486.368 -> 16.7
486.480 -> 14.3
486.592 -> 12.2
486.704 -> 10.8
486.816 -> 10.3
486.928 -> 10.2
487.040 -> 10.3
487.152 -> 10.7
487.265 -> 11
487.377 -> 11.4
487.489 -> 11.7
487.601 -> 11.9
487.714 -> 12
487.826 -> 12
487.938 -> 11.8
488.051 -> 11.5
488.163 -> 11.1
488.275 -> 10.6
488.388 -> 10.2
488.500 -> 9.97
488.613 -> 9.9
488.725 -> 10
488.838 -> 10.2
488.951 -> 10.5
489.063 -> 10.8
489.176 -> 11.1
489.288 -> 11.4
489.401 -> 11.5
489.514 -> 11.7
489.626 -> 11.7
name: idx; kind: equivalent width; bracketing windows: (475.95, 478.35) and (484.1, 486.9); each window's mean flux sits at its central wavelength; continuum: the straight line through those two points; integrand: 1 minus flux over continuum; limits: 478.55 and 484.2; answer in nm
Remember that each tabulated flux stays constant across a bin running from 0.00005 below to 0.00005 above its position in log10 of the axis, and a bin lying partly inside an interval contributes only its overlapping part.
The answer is 0.401 nm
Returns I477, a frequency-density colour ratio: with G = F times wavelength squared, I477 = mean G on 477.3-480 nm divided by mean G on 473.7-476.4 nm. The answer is 1.0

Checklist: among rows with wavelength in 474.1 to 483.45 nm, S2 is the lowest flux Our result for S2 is 9.86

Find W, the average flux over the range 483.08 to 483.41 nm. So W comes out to 10.9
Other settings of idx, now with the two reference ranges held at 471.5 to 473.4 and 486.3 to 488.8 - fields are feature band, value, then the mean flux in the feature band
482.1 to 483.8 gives 0.029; 11.1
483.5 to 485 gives 0.082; 10.7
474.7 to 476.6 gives -0.135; 11.8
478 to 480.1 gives 0.043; 10.9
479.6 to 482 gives 0.103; 10.7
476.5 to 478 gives -0.083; 11.7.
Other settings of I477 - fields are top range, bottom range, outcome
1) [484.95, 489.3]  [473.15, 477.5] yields 1.06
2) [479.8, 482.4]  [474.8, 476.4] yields 0.94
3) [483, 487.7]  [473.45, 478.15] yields 1.05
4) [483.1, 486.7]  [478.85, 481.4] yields 1.12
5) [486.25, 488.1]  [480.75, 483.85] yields 1.12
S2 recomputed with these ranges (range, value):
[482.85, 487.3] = 9.41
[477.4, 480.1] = 10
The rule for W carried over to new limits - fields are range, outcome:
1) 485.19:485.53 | 9.51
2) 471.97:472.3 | 12.1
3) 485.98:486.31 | 18.8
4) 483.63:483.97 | 11.3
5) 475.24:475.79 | 11.1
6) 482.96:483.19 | 11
